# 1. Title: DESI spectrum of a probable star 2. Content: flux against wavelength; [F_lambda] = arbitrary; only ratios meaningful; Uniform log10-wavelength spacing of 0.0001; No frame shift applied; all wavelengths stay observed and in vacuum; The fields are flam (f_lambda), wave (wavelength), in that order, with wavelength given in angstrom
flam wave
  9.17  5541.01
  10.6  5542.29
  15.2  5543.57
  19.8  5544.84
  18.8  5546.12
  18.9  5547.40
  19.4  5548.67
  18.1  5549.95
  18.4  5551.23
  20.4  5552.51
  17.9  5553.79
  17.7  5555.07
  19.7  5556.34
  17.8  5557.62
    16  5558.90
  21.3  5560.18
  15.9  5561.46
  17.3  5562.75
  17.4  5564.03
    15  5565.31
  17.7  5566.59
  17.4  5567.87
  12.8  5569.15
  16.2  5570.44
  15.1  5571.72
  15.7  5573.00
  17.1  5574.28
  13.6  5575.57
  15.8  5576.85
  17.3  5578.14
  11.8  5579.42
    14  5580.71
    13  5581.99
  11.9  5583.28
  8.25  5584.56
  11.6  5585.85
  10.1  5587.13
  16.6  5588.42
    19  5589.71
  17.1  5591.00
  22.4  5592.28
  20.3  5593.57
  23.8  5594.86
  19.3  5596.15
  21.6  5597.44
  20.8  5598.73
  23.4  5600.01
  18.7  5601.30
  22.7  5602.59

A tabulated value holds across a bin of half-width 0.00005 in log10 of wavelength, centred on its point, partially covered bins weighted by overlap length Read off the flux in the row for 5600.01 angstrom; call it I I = 23.4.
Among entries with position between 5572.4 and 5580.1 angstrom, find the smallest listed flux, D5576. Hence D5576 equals 11.8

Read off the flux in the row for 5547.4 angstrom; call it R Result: 18.9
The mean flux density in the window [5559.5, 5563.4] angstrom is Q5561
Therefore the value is 18.1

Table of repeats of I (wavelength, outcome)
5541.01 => 9.17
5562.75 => 17.3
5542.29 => 10.6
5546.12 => 18.8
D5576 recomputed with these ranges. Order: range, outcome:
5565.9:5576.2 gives 12.8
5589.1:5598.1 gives 17.1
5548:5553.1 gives 18.1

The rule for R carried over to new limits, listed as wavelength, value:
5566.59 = 17.7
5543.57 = 15.2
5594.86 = 23.8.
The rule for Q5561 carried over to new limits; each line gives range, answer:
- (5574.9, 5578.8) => 15.5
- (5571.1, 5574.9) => 16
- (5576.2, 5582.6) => 14.4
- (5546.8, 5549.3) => 19.2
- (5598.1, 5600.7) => 22.1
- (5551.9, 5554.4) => 19.1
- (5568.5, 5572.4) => 14.7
